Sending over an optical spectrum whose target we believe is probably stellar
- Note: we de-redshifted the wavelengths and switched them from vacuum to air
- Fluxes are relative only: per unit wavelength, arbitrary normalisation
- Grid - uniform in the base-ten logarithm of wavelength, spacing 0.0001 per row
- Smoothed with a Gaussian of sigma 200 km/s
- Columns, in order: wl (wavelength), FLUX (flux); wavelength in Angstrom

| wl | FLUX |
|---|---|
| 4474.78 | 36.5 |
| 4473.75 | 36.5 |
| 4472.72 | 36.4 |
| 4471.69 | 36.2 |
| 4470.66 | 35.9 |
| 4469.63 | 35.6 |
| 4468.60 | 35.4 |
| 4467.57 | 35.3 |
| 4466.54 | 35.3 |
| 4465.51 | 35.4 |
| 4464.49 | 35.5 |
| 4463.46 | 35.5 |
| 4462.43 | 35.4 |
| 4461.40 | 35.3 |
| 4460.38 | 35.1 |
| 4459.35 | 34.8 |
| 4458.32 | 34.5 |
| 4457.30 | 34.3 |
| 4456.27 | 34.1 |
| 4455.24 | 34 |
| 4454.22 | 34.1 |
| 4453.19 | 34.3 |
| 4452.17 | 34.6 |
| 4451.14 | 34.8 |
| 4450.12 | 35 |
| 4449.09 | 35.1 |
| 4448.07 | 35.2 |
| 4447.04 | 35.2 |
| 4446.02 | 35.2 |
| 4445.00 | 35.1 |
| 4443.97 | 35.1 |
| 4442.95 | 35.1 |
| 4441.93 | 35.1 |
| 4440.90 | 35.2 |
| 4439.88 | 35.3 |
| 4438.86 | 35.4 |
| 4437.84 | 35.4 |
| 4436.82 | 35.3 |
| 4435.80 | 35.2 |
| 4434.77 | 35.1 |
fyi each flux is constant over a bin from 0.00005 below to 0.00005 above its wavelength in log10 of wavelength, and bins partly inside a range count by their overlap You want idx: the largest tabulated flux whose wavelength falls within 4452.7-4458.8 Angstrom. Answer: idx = 34.5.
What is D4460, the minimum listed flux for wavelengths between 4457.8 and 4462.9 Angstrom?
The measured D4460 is 34.5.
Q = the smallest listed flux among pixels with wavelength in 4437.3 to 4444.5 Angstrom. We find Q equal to 35.1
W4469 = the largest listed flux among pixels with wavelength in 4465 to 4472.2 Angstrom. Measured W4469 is 36.2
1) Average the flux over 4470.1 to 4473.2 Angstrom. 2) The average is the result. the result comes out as 36.1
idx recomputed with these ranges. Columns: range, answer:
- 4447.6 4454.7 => 35.2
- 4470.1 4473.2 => 36.4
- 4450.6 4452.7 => 34.8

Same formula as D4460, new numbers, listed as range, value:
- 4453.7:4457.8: 34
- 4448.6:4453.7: 34.3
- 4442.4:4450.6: 35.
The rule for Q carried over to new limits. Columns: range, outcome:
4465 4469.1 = 35.3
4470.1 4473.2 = 35.9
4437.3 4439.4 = 35.4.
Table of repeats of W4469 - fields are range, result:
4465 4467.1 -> 35.4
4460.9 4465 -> 35.5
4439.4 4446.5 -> 35.3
